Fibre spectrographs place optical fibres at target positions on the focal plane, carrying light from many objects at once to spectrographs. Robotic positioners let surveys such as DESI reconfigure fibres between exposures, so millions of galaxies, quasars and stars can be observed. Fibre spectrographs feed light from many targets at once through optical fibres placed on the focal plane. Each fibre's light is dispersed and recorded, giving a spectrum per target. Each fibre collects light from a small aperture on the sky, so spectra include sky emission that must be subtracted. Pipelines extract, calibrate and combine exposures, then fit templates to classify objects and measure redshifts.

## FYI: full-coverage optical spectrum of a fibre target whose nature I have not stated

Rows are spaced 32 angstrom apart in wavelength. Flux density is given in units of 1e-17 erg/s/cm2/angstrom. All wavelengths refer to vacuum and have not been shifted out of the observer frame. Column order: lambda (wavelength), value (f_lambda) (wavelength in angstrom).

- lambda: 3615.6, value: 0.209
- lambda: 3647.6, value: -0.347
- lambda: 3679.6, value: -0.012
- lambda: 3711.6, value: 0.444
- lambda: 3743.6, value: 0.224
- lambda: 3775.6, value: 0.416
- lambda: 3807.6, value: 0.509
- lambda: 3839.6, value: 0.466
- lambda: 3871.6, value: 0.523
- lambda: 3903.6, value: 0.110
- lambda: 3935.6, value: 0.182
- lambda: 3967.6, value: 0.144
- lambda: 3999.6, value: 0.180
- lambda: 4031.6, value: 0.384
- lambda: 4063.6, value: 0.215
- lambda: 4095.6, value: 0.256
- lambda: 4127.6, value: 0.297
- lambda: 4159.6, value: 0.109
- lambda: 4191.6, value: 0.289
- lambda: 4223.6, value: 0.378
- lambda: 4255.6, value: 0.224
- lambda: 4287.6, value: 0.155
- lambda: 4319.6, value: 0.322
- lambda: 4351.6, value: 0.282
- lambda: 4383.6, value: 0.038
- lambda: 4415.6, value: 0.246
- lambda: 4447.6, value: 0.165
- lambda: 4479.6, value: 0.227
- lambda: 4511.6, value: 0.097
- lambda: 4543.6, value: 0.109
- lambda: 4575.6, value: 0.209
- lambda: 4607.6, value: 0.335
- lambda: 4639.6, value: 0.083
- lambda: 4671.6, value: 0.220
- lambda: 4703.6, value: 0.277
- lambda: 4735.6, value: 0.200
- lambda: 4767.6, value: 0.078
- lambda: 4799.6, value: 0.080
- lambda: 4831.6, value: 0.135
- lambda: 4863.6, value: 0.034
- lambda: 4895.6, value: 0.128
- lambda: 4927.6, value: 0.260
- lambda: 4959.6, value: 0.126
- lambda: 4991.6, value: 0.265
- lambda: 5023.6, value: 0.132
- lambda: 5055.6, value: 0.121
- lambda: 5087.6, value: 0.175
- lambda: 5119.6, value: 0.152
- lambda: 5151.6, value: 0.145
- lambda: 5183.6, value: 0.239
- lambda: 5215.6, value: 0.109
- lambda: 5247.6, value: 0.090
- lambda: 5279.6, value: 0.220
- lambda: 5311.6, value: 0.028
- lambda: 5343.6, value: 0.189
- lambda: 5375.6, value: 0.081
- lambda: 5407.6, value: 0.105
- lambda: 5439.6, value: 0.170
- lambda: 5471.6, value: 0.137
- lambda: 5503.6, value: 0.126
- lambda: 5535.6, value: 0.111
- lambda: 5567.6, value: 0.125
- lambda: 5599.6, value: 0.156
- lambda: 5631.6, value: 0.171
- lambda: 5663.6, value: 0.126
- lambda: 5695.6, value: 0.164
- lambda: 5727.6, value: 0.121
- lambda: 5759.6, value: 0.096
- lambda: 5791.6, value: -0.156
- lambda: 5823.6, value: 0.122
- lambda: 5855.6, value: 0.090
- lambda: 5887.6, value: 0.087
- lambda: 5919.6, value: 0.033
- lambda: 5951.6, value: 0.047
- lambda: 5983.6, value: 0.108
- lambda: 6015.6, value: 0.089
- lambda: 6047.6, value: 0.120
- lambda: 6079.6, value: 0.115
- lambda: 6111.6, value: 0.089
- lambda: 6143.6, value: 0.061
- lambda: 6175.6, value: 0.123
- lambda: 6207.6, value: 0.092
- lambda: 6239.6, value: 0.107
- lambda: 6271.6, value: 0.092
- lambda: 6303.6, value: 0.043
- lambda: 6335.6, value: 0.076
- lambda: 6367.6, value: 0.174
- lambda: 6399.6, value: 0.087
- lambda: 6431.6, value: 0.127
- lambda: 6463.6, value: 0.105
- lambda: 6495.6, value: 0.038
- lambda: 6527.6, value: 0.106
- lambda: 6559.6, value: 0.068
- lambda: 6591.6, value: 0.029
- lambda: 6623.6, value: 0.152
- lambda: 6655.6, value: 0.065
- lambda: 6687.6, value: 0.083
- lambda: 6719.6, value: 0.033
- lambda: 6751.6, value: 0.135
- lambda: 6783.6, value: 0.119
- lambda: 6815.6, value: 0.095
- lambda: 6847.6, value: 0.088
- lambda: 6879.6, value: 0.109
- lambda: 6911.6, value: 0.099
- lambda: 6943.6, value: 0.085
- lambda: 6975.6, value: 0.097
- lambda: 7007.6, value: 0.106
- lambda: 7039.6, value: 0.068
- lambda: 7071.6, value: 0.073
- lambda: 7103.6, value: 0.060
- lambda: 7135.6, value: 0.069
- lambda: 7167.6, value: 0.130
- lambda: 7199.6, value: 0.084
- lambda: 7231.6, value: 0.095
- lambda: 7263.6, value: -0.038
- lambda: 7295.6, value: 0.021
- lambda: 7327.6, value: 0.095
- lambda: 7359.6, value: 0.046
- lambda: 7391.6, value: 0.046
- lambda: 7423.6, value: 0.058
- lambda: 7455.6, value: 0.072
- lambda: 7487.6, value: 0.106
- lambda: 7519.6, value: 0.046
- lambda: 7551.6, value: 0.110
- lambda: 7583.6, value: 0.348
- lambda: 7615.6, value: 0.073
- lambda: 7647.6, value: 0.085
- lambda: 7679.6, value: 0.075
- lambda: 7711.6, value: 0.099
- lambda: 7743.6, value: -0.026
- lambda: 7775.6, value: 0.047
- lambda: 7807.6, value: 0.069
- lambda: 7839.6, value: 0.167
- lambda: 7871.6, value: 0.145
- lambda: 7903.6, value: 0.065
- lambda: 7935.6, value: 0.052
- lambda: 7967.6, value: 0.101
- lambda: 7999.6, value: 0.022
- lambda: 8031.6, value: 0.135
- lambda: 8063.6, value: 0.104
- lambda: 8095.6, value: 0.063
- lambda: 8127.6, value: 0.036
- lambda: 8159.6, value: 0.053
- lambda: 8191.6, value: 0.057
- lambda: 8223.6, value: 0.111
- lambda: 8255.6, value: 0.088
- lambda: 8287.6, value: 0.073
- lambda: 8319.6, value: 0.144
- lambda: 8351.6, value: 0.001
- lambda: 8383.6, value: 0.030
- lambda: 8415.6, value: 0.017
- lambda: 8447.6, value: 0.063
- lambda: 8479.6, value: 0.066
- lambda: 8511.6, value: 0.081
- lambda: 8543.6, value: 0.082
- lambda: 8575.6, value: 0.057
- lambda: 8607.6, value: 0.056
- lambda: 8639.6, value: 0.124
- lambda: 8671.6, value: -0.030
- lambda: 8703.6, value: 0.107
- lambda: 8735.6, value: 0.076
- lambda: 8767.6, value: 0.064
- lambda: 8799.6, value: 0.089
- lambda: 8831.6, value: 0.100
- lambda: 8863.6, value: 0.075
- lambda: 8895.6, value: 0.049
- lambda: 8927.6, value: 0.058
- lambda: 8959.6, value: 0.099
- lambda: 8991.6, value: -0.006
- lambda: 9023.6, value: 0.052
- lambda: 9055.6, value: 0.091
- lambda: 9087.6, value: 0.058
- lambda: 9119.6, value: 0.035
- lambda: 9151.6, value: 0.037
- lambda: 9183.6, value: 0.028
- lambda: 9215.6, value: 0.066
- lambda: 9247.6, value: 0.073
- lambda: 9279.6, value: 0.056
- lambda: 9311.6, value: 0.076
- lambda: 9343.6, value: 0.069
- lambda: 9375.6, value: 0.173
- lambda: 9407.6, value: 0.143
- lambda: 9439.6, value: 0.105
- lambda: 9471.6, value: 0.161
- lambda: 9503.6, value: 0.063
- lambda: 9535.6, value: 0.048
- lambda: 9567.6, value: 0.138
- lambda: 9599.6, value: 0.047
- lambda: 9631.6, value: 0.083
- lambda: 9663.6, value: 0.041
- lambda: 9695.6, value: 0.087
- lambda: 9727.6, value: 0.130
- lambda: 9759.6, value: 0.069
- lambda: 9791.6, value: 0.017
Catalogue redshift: 1.031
